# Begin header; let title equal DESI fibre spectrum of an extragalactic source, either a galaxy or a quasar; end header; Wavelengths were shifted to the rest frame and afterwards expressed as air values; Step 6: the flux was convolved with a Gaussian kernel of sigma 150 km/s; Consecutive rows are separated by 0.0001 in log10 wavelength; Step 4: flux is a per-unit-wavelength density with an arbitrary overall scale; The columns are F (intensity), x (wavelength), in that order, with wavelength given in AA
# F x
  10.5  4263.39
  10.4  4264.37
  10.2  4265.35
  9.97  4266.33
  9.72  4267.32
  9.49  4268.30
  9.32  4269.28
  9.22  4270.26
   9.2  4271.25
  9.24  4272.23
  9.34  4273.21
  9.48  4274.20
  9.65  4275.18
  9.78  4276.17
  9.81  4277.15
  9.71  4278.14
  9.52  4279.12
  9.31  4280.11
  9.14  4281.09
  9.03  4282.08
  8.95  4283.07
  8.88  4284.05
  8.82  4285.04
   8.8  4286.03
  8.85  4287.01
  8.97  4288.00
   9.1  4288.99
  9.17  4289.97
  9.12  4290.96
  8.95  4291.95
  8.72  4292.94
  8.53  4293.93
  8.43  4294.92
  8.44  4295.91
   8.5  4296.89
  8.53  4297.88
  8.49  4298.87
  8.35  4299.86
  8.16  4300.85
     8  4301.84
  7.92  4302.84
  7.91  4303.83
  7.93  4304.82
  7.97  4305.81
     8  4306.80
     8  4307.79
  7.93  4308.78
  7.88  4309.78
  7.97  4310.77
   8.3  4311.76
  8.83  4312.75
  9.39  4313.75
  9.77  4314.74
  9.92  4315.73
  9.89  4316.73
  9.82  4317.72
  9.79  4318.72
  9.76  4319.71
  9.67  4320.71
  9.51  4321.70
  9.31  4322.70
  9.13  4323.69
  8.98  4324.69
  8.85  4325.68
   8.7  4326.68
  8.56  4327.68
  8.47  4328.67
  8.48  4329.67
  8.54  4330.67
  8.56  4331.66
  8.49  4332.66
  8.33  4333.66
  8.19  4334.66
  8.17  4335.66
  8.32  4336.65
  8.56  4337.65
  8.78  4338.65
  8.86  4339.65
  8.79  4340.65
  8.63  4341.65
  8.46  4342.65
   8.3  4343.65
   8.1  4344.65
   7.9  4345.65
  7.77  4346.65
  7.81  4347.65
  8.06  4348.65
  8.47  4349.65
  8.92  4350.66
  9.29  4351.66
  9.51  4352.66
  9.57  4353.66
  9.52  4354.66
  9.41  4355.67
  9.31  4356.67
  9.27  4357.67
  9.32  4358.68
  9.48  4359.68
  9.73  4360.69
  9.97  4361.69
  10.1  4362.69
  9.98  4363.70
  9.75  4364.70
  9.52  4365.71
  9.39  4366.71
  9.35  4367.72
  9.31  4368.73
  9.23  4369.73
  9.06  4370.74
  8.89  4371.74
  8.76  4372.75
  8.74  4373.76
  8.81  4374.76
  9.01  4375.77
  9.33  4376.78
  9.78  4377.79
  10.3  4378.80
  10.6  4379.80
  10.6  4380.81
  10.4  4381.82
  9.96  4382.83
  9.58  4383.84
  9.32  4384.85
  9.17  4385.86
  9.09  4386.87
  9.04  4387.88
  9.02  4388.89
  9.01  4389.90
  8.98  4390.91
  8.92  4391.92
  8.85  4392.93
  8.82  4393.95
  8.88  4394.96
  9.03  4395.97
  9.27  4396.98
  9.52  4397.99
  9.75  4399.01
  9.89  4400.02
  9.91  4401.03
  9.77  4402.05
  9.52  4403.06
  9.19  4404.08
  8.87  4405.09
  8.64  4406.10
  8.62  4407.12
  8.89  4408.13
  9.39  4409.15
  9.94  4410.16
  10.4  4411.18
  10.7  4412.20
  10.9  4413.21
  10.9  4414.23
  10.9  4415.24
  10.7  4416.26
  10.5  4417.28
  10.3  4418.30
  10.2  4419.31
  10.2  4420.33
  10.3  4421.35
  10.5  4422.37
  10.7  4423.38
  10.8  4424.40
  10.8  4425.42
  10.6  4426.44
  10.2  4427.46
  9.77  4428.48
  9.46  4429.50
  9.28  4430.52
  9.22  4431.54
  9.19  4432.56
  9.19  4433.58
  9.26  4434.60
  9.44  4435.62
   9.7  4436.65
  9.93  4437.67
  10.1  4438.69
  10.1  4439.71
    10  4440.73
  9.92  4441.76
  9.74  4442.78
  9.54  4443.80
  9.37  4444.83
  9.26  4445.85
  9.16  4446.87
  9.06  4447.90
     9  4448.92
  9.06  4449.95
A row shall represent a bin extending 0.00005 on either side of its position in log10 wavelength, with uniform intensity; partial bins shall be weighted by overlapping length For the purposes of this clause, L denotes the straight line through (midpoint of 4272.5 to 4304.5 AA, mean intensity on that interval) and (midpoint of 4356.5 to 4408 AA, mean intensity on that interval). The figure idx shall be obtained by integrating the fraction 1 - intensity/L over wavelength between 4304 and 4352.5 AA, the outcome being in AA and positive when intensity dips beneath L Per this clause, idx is 2.3 AA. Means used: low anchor 8.88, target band 8.67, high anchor 9.38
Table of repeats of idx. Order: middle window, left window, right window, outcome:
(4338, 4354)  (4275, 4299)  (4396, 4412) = 1.1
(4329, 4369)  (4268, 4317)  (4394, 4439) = 1.7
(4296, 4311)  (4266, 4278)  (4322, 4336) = 1.5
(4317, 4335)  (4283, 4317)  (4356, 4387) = -0.1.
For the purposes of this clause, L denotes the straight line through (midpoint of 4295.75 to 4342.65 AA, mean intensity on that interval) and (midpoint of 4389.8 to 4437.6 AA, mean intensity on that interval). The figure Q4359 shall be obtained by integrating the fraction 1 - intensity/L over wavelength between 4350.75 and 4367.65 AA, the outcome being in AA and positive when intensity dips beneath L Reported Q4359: -0.8 AA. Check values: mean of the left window 8.67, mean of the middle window 9.55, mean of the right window 9.75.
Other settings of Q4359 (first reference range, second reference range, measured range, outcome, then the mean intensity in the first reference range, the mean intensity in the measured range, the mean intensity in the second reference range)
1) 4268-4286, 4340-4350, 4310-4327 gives -1.2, 9.31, 9.26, 8.24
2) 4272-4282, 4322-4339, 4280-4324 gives 1.4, 9.48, 8.79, 8.62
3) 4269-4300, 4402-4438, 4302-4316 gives 1.3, 9.05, 8.37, 9.91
